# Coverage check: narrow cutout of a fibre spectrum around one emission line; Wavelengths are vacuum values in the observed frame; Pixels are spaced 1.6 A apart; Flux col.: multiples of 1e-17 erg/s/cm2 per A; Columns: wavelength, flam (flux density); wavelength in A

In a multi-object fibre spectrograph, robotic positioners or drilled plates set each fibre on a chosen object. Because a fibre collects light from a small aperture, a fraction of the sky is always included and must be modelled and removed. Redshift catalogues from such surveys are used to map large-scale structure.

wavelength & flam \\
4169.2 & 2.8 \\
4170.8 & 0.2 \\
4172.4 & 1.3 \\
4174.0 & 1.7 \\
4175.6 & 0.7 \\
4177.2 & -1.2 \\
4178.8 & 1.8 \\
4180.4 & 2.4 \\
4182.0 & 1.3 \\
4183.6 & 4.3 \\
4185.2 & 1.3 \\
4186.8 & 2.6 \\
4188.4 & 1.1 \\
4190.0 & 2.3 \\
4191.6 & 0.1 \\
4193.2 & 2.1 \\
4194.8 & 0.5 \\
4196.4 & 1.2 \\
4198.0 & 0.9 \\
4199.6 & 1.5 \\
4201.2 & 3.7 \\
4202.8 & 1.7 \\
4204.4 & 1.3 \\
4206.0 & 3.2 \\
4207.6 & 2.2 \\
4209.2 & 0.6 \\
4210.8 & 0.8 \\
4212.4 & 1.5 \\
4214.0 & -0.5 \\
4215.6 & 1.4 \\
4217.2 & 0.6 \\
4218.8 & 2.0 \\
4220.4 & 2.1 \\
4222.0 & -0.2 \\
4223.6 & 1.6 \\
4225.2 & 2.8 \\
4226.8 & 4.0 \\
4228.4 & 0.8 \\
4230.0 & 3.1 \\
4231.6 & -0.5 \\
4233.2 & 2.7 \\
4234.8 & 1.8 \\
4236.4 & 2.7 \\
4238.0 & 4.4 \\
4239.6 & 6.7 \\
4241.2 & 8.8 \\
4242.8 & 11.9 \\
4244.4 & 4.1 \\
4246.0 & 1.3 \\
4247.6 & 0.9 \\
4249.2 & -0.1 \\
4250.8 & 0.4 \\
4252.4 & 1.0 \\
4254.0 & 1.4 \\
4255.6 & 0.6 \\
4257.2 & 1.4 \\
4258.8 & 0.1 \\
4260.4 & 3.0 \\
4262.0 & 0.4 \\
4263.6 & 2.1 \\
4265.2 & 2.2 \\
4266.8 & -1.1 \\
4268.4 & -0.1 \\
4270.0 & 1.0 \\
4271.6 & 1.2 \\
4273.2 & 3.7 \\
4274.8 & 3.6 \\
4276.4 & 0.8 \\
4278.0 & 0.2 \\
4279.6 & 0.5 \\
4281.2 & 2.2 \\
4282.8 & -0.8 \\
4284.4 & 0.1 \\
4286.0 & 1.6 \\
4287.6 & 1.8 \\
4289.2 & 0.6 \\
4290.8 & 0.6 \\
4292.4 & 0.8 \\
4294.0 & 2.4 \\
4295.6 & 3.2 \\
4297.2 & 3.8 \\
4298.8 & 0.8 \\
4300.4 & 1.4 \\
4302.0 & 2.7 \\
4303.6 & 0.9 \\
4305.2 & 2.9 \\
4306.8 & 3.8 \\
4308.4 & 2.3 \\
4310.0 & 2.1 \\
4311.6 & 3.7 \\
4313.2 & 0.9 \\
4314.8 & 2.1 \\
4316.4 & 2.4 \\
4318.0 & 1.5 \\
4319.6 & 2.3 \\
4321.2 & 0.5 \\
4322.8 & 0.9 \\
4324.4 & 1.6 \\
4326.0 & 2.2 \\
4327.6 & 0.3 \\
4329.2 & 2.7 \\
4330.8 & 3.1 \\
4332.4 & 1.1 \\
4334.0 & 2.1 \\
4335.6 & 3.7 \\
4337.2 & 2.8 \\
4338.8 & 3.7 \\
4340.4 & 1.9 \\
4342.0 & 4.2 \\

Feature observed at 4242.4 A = [O II]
